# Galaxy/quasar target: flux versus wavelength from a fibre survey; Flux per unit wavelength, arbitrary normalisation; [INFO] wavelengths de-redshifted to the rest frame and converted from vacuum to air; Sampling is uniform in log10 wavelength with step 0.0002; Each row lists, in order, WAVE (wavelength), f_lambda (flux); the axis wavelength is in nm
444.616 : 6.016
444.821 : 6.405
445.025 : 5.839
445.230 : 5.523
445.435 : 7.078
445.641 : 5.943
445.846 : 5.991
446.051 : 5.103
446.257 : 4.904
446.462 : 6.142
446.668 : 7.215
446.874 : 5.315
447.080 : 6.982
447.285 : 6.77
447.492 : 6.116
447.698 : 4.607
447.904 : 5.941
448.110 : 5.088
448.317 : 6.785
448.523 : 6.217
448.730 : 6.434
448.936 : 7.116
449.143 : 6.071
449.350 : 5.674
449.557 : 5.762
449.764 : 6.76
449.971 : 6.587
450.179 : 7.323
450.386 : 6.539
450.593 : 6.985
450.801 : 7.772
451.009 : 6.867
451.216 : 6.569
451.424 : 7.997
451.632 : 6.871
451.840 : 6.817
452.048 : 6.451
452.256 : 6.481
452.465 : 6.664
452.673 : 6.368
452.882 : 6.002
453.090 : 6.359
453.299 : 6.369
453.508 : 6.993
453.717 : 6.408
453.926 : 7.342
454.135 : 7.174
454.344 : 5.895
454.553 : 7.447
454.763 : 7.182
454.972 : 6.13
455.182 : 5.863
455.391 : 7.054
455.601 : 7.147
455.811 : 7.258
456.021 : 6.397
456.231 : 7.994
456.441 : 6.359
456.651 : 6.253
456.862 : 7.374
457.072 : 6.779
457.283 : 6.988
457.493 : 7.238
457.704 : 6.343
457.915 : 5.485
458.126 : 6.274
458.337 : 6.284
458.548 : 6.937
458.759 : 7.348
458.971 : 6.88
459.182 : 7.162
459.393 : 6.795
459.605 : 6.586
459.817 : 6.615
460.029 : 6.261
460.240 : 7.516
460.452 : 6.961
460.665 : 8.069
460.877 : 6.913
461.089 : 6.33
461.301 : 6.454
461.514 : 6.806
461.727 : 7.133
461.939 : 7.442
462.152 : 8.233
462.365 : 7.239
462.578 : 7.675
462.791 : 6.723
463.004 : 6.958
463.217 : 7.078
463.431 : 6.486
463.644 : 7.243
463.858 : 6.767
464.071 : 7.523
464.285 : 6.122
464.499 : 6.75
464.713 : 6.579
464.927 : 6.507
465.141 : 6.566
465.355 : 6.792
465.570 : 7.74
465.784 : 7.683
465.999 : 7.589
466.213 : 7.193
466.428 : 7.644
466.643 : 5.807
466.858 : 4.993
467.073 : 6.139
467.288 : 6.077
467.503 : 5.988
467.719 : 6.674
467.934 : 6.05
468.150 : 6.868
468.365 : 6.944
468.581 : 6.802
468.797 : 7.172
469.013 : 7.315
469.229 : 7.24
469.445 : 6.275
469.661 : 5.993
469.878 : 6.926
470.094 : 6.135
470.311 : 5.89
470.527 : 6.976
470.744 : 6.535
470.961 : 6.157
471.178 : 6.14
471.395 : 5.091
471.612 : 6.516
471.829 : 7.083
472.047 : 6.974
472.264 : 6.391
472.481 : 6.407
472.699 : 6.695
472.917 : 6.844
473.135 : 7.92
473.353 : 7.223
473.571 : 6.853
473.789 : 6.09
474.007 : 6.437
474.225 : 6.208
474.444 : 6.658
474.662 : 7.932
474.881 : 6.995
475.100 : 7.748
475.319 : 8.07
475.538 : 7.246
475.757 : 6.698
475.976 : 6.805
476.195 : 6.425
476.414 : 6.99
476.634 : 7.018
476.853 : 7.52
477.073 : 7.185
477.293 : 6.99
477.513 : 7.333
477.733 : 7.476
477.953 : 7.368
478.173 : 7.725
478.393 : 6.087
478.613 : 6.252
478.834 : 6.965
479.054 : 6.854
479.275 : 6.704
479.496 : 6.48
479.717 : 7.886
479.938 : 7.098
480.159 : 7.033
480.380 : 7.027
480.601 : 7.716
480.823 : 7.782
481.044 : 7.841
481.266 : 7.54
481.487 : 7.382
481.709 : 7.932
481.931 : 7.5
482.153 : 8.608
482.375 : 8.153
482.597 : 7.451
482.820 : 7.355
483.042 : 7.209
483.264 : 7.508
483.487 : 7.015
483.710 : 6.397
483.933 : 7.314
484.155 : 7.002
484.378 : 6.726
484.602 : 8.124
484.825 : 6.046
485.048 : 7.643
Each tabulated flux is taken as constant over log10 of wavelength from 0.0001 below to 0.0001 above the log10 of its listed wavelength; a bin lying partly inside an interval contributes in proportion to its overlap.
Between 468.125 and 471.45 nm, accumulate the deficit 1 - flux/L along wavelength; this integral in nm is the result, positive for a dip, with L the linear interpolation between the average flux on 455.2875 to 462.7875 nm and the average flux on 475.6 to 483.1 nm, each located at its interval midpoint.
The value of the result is 0.26 nm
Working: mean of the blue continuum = 6.93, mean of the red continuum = 7.25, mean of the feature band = 6.54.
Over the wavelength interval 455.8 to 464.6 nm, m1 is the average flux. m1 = 6.9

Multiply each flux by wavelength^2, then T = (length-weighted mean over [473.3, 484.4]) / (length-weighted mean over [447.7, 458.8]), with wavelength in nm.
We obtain 1.2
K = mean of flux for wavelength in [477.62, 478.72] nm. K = 6.99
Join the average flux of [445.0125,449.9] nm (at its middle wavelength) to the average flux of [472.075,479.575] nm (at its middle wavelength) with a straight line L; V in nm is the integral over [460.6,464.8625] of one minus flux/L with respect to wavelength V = -0.30 nm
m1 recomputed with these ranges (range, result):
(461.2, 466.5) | 7.07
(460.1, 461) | 7.31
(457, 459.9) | 6.69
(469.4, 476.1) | 6.71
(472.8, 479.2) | 7.03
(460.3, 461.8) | 6.96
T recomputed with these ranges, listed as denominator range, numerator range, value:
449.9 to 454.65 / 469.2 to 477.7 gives 1.10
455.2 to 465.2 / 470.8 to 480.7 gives 1.07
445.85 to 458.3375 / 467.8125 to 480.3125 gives 1.15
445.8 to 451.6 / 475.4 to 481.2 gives 1.27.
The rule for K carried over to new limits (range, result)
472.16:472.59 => 6.4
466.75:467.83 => 5.98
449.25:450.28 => 6.42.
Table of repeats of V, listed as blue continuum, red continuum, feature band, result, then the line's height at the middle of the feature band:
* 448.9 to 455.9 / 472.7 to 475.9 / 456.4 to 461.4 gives 0.03 nm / 6.81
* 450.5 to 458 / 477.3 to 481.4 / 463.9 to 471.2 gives 0.35 nm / 6.98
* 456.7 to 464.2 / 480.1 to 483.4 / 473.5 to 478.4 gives 0.24 nm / 7.42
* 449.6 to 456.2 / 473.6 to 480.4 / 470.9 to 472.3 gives 0.12 nm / 6.96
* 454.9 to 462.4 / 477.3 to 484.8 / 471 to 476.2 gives 0.24 nm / 7.14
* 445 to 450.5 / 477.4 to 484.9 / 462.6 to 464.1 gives -0.07 nm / 6.67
